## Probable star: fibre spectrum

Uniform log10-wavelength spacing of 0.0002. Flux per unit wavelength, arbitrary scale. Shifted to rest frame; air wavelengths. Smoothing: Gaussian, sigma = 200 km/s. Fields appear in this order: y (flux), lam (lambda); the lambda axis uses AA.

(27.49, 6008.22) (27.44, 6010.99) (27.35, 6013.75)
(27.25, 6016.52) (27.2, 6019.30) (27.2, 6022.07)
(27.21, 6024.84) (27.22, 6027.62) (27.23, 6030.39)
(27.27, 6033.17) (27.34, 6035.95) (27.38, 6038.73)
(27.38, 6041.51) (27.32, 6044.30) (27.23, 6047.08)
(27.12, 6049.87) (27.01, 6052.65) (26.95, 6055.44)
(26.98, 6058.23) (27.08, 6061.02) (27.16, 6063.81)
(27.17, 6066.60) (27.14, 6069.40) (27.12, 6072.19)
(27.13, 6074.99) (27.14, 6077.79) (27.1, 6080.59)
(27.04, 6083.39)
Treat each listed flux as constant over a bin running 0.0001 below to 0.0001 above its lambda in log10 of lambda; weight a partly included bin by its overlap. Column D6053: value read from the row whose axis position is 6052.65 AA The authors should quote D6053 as 27.01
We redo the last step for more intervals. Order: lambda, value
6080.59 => 27.1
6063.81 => 27.16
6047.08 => 27.23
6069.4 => 27.14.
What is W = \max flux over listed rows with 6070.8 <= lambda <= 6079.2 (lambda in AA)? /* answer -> 27.14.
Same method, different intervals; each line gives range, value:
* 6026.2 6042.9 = 27.38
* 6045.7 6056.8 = 27.23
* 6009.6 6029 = 27.44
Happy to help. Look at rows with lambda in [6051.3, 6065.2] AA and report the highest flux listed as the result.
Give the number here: 27.16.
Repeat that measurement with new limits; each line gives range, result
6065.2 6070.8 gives 27.17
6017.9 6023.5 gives 27.2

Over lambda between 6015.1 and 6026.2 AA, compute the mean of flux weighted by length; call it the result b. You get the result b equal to 27.2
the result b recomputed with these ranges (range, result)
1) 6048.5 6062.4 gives 27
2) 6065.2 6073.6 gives 27.1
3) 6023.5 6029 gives 27.2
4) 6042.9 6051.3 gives 27.2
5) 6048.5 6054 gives 27.1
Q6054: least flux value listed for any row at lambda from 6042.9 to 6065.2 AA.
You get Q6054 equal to 26.95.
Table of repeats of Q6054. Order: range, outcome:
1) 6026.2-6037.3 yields 27.22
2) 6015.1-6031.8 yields 27.2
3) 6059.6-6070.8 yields 27.08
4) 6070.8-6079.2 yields 27.12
